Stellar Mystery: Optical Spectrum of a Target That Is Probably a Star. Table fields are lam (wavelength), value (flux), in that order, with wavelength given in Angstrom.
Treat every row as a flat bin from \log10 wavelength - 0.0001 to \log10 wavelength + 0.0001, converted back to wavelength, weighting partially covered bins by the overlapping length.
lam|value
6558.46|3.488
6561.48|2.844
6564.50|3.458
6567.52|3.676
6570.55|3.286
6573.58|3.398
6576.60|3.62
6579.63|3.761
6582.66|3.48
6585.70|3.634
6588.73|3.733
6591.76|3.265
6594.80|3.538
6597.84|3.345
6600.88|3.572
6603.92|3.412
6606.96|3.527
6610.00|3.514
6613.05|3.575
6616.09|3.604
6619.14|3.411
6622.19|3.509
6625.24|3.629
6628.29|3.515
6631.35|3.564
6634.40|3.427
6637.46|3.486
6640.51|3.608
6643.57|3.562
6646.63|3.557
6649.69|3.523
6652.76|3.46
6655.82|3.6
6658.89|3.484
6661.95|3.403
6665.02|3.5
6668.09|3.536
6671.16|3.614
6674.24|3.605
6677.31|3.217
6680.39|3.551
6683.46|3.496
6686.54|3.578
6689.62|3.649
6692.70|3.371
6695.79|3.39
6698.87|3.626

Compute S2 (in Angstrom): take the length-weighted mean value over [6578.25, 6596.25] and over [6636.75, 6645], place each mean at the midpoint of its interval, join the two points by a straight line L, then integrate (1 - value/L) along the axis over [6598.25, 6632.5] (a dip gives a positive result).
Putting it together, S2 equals 0.4 Angstrom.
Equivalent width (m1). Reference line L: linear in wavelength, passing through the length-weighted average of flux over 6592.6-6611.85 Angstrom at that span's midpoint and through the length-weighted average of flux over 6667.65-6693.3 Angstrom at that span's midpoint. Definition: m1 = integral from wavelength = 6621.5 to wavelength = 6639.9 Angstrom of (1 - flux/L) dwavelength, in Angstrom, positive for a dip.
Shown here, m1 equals -0.2 Angstrom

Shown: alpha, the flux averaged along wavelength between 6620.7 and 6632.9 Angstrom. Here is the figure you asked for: 3.55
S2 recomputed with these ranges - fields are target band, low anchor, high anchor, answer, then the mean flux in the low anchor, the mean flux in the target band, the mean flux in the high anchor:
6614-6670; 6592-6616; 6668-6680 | -0.5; 3.49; 3.52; 3.49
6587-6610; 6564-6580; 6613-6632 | 0.3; 3.52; 3.49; 3.54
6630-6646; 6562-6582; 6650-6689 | -0.1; 3.5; 3.53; 3.51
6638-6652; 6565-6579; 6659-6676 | -0.1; 3.51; 3.55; 3.52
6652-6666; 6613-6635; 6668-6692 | 0.1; 3.53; 3.49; 3.53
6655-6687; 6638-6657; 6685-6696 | 0.2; 3.55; 3.5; 3.51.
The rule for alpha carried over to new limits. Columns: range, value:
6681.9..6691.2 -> 3.58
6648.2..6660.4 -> 3.51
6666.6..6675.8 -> 3.58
